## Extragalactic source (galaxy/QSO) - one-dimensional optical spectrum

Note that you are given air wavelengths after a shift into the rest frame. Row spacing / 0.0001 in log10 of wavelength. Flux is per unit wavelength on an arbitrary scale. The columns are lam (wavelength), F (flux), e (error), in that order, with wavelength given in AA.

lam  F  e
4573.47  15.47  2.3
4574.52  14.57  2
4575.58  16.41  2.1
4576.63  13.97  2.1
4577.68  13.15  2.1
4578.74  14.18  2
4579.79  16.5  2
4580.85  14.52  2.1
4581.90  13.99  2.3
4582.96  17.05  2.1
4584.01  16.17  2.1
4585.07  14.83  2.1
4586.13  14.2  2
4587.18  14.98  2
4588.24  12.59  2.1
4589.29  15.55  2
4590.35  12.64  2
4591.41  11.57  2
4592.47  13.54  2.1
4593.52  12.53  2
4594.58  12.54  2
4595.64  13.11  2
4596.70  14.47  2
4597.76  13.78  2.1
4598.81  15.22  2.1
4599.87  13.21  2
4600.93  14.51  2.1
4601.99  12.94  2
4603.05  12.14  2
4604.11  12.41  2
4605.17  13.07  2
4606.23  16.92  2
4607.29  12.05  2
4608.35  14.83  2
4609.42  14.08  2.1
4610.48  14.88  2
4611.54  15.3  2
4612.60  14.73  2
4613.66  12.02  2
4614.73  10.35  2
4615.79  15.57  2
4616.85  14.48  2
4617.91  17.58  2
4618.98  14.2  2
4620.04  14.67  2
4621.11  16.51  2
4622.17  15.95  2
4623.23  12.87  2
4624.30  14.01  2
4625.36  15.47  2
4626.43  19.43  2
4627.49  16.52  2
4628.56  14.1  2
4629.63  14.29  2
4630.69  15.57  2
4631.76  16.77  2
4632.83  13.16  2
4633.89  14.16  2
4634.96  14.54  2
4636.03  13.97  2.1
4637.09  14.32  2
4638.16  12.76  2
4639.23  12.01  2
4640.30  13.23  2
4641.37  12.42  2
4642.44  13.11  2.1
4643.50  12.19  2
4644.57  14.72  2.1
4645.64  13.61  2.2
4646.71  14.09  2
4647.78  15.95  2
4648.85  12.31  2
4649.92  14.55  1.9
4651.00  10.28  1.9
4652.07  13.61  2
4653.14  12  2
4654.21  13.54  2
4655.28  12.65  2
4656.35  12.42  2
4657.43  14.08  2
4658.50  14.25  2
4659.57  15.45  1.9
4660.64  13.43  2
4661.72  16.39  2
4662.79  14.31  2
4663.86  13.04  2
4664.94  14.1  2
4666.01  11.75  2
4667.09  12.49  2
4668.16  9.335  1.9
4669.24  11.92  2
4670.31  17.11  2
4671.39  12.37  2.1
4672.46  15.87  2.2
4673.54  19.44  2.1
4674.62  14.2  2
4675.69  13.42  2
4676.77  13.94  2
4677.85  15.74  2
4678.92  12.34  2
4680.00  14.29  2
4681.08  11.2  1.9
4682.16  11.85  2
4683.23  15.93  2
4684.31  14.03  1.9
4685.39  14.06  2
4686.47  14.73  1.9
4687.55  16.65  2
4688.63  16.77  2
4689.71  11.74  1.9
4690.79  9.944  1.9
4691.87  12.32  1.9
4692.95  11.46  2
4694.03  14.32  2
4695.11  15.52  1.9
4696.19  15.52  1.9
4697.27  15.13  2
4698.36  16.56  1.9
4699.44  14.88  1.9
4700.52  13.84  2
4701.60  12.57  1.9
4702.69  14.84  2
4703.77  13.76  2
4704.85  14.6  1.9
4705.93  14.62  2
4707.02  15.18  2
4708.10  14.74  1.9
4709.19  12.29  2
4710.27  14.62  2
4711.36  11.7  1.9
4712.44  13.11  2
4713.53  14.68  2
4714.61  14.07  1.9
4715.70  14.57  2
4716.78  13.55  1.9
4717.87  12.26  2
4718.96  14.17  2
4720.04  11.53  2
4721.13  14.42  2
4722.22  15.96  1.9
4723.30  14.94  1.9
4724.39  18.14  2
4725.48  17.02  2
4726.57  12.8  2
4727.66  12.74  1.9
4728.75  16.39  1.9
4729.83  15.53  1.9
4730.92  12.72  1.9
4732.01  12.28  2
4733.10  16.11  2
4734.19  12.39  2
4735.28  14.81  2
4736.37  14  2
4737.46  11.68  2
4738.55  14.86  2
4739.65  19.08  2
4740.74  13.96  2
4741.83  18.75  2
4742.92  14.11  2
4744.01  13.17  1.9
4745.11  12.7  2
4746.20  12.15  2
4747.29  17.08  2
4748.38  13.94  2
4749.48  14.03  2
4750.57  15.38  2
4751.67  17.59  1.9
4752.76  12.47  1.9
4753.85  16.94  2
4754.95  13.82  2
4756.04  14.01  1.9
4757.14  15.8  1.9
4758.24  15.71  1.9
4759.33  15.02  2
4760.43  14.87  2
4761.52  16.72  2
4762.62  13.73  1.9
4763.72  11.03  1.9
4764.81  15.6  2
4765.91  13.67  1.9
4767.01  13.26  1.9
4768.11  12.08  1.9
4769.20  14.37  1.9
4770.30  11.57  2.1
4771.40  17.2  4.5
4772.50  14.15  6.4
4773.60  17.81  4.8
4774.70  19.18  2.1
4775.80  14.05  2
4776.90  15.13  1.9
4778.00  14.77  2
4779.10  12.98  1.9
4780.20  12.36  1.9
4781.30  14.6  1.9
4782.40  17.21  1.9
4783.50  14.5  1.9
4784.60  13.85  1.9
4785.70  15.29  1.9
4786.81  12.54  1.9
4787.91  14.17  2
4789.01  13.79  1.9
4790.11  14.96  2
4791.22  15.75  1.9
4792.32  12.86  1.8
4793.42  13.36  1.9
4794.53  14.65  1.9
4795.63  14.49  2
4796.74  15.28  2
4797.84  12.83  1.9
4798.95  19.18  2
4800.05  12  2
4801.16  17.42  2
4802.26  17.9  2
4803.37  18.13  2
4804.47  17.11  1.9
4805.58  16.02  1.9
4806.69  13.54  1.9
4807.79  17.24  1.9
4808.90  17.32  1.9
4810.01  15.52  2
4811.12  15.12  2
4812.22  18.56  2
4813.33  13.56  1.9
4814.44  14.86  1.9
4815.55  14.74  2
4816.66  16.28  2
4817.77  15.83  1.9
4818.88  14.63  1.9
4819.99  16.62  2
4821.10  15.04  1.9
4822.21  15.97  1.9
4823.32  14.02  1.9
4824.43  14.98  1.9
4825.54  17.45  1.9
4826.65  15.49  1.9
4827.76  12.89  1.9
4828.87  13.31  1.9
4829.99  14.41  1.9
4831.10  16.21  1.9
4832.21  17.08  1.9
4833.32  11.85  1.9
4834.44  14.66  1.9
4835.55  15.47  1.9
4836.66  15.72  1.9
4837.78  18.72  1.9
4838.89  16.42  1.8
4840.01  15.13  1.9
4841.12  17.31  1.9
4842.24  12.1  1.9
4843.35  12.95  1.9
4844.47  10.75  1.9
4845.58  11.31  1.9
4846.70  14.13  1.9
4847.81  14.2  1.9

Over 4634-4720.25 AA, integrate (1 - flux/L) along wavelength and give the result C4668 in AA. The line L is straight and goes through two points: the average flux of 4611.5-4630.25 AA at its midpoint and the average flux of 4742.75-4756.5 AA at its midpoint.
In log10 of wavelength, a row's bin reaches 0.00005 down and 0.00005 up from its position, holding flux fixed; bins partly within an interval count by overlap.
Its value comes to 5.4 AA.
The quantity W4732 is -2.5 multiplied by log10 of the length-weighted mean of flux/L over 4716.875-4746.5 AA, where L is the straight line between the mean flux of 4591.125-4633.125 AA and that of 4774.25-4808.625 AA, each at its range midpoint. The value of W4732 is 0.03 mag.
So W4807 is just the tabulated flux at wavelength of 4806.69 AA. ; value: 13.54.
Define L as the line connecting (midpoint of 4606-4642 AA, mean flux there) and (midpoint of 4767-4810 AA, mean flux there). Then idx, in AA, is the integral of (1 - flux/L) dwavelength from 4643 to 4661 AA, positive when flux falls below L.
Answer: 1.4 AA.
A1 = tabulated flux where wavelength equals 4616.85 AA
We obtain 14.48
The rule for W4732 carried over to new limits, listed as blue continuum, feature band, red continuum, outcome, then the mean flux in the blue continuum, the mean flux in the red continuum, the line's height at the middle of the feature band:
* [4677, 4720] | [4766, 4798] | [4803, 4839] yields 0.04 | 13.9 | 15.6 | 15.1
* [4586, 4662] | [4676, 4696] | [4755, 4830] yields 0.05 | 14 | 15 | 14.4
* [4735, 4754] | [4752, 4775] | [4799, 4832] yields 0.02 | 14.8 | 15.7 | 15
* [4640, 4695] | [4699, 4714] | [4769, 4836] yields 0.01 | 13.6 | 15.2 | 14.1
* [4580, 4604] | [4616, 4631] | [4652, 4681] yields -0.11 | 13.9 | 13.8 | 13.9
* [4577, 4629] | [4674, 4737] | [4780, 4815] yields 0.05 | 14.3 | 15.2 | 14.8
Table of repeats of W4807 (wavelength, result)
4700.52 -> 13.84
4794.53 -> 14.65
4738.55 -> 14.86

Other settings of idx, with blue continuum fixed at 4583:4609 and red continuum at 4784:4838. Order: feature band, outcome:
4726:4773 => 1.3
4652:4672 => 1.2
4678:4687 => 0.5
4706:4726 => 0.5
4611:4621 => -0.3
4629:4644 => 0.3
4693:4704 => -0.1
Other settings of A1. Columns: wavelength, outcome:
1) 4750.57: 15.38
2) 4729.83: 15.53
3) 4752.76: 12.47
